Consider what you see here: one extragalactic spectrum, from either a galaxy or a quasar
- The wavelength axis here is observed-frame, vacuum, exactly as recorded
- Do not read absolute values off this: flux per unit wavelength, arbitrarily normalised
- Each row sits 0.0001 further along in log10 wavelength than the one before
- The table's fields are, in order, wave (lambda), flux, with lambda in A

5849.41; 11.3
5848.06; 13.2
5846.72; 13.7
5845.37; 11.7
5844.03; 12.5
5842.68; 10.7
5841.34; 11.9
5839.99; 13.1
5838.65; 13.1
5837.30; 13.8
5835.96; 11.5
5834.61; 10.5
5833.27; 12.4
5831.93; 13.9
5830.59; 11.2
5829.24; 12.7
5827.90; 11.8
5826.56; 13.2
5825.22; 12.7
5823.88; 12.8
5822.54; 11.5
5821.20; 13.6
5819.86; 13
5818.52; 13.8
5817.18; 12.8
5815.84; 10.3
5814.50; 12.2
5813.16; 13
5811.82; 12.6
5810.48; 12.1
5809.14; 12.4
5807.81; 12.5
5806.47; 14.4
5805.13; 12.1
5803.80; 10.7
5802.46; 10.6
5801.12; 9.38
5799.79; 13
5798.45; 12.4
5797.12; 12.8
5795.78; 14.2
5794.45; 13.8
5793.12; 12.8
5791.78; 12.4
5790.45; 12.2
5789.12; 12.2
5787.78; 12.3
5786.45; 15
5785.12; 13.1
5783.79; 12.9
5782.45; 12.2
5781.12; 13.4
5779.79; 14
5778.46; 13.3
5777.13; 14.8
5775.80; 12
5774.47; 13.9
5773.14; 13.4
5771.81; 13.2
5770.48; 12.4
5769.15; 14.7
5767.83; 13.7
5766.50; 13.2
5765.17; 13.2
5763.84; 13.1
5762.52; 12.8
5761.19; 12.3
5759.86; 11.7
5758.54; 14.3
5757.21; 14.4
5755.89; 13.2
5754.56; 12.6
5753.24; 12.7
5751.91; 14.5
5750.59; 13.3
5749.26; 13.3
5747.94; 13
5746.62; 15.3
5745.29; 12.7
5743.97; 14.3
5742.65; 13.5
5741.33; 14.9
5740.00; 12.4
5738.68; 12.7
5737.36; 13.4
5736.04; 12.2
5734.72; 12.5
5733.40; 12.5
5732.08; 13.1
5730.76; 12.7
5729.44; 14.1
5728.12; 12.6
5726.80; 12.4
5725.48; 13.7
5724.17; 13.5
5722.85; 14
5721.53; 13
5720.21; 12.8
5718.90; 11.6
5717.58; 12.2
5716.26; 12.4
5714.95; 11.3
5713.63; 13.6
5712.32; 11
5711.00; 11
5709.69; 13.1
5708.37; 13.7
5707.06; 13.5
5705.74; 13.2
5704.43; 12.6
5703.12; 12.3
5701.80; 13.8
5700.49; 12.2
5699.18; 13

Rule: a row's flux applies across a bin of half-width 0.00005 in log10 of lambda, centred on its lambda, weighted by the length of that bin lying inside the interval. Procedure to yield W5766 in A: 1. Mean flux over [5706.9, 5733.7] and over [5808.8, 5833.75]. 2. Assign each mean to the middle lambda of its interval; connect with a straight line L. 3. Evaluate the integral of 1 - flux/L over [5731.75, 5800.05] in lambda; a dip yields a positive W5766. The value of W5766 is -3.1 A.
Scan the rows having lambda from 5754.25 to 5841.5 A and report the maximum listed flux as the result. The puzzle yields 15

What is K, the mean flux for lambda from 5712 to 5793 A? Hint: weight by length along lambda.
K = 13.1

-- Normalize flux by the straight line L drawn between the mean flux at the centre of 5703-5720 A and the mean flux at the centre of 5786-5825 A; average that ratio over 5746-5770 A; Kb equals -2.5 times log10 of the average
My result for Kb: -0.08 mag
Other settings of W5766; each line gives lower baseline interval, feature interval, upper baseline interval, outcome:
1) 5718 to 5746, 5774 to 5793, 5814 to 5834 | -0.5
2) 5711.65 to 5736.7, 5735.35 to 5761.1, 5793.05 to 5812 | -1.6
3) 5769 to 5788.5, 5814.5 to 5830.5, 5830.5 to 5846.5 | 0.1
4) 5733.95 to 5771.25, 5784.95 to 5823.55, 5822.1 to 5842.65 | 0.5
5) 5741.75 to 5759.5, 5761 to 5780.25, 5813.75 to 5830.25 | -0.1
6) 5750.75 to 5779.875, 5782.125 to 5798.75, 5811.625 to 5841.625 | 0.0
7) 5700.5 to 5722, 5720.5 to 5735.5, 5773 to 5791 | -0.5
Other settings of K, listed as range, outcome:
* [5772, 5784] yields 13.3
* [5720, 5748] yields 13.3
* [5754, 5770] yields 13.3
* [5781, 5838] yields 12.5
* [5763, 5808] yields 12.9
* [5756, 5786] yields 13.3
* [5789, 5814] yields 12.4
